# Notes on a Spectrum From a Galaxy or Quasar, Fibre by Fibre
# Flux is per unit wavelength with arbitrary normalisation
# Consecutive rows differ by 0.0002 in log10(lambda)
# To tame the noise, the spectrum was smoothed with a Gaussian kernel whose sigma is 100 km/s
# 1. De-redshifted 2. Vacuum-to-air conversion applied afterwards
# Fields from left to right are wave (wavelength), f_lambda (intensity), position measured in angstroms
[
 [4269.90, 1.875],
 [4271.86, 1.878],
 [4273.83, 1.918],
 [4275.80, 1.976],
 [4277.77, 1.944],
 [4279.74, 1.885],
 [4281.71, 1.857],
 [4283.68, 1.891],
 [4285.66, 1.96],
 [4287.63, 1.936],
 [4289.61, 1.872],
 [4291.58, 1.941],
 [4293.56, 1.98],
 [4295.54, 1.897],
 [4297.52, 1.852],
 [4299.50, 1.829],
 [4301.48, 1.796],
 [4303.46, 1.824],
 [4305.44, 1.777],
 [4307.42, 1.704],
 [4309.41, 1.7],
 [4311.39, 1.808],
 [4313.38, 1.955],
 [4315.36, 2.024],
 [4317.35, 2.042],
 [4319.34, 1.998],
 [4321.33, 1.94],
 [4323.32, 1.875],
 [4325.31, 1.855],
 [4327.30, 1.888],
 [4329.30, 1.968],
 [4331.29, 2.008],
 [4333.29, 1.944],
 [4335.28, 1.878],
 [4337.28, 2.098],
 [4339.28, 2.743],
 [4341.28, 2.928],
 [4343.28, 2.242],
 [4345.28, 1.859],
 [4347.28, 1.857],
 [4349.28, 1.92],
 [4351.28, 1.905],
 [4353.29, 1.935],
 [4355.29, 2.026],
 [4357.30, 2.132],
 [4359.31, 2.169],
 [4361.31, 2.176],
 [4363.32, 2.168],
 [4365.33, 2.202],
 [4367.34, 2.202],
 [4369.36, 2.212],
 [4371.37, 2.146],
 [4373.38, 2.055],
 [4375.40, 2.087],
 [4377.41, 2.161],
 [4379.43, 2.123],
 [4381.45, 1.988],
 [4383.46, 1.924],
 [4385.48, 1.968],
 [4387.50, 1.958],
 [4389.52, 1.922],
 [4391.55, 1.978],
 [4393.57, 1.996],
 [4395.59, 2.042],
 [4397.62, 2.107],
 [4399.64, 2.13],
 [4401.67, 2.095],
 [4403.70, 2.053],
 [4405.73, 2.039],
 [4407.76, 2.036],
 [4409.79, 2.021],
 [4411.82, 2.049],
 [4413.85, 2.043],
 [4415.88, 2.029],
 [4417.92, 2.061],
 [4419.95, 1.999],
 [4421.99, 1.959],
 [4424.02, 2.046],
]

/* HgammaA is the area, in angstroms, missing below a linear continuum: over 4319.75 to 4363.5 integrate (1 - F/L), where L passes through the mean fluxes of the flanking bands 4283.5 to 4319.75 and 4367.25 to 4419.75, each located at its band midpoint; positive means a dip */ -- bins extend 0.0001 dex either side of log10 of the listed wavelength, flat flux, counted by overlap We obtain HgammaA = -2.5 angstroms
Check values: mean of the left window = 1.88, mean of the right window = 2.05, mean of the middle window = 2.07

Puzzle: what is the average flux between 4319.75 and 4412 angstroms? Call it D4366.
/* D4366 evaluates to 2.07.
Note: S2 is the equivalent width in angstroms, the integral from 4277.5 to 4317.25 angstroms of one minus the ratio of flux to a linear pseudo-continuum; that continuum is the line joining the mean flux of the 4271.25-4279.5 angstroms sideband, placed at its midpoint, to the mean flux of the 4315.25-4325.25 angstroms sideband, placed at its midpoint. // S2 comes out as 1.40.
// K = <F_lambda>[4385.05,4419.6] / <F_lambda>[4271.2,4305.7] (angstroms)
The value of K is 1.1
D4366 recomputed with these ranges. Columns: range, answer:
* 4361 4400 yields 2.07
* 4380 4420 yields 2.02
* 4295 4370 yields 2.01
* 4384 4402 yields 2.02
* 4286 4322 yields 1.88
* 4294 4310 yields 1.81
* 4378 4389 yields 2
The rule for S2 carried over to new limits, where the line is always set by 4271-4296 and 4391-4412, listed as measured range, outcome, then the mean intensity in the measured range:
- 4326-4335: 0.1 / 1.94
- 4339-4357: -1.3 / 2.13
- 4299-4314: 1.2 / 1.79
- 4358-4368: -0.9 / 2.18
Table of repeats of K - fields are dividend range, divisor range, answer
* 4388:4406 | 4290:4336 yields 1.08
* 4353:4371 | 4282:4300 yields 1.13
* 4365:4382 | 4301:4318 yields 1.15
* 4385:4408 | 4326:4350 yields 0.96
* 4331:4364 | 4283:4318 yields 1.13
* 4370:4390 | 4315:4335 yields 1.05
